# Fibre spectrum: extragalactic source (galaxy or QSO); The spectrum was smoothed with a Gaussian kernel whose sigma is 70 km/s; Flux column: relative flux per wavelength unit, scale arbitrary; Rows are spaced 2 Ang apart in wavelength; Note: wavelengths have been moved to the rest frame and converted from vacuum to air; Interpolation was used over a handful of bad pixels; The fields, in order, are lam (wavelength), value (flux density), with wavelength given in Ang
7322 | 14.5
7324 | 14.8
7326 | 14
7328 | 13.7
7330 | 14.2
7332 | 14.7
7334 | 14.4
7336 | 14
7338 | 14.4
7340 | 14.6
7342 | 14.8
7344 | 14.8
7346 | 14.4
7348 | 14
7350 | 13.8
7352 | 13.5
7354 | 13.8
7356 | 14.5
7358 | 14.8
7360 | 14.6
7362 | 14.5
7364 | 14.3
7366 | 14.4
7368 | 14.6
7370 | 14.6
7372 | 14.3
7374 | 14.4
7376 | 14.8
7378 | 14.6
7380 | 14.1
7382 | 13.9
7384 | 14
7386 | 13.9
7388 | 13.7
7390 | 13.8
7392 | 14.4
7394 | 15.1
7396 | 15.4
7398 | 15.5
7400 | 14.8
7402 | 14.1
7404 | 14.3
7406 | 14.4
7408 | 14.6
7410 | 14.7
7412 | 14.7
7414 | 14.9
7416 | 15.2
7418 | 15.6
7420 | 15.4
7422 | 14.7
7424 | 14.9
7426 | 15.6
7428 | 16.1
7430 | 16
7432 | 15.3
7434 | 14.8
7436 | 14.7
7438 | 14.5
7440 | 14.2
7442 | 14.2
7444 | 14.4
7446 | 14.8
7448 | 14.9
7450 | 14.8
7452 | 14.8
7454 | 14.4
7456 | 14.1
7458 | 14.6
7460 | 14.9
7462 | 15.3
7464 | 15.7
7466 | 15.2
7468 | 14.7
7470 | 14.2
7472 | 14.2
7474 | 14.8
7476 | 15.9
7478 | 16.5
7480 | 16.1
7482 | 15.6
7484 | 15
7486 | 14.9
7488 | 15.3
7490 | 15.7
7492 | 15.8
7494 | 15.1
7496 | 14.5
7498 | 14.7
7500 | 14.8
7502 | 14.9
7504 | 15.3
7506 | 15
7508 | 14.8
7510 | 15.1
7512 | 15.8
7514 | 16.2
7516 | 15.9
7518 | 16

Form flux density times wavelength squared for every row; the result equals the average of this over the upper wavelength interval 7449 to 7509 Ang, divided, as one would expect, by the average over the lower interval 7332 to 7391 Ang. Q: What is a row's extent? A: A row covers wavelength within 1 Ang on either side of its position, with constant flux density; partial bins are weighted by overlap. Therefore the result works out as 1.1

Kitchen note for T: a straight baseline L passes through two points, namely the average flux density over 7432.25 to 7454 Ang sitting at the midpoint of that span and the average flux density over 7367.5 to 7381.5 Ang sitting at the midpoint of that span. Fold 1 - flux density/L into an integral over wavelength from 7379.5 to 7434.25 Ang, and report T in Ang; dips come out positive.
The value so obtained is -0.94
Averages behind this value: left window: 14.5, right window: 14.6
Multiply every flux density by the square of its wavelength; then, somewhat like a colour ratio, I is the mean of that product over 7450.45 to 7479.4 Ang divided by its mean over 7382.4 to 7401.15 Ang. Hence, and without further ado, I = 1.1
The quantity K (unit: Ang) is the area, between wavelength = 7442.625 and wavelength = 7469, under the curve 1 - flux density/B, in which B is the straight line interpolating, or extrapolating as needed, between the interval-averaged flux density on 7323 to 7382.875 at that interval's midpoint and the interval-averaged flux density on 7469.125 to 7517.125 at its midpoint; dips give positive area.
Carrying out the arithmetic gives 0.4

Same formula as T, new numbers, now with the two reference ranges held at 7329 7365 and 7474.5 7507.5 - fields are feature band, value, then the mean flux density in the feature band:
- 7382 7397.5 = 0.30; 14.3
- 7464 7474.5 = 0.31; 14.7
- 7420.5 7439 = -0.36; 15.2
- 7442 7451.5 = 0.21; 14.7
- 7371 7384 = 0.20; 14.3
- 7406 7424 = -0.18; 14.9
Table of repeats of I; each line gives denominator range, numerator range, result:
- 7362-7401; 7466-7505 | 1.08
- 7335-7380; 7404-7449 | 1.06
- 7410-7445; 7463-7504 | 1.03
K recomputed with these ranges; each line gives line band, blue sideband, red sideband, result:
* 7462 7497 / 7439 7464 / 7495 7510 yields -1.1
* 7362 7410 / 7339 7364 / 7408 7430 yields 1.1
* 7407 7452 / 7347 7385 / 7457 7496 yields -0.4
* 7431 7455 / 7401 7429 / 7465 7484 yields 0.7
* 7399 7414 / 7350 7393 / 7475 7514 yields 0.0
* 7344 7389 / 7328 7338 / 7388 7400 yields 0.8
